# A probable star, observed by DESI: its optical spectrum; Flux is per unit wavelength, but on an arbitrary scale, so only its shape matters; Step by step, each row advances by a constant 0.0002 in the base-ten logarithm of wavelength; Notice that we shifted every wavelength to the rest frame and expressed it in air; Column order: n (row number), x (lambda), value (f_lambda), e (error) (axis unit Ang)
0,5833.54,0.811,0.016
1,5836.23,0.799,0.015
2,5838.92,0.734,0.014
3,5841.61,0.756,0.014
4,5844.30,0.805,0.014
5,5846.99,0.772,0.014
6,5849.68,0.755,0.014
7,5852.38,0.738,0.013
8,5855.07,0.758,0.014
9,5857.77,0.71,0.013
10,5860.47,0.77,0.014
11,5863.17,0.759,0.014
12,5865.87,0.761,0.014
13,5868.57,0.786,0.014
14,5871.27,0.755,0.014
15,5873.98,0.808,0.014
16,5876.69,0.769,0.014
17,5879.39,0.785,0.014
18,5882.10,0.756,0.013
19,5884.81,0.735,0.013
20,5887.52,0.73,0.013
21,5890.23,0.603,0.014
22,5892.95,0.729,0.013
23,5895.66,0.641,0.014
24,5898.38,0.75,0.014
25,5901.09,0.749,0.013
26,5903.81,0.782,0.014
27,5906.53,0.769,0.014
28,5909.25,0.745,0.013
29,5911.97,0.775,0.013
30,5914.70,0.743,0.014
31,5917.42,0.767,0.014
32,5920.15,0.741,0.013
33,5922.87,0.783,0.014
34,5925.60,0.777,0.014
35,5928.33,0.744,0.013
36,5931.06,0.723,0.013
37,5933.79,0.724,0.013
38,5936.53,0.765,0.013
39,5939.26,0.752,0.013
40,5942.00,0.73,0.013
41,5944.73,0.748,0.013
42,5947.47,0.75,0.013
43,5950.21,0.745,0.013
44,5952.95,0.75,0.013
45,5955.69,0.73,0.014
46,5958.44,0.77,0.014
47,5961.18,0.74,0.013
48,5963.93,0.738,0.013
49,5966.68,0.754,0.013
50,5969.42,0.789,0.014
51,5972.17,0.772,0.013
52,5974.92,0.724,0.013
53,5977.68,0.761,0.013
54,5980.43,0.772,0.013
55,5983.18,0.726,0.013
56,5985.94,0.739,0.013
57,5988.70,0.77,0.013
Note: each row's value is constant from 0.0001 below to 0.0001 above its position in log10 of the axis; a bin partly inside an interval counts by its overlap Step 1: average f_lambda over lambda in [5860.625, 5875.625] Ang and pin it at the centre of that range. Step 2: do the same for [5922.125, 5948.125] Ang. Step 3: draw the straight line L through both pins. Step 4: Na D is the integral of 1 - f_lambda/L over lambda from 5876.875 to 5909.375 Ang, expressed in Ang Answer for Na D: 1.4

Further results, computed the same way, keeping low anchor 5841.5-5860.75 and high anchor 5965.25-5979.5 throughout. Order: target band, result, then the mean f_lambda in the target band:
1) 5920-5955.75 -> 0.5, 0.748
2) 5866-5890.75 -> 0.2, 0.753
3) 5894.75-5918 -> 0.3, 0.748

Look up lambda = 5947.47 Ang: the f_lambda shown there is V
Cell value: 0.75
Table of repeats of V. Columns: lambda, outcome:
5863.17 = 0.759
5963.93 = 0.738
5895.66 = 0.641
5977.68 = 0.761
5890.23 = 0.603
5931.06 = 0.723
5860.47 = 0.77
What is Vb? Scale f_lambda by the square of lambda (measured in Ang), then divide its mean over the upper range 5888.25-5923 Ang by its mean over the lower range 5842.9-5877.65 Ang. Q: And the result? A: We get 0.98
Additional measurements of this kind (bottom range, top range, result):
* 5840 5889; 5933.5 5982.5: 1.02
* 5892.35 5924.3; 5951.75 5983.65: 1.03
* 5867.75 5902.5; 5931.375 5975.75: 1.04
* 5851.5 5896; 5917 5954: 1.03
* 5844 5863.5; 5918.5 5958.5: 1.02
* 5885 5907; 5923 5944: 1.05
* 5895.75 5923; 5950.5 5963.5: 1.01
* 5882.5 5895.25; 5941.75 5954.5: 1.09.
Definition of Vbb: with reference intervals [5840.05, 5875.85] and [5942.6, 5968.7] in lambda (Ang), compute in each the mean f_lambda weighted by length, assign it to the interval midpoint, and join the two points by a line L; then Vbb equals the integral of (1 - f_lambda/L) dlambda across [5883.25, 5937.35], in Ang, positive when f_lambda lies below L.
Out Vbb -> 1.2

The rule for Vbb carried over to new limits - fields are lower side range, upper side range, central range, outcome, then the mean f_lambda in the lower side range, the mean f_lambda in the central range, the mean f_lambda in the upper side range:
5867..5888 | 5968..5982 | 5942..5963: 0.5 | 0.767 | 0.746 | 0.764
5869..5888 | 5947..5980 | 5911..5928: -0.1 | 0.765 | 0.763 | 0.753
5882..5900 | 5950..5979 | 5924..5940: -0.4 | 0.704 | 0.748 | 0.752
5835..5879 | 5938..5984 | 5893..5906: 0.4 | 0.765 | 0.733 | 0.75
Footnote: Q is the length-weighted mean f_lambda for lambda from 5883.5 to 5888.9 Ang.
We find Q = 0.732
